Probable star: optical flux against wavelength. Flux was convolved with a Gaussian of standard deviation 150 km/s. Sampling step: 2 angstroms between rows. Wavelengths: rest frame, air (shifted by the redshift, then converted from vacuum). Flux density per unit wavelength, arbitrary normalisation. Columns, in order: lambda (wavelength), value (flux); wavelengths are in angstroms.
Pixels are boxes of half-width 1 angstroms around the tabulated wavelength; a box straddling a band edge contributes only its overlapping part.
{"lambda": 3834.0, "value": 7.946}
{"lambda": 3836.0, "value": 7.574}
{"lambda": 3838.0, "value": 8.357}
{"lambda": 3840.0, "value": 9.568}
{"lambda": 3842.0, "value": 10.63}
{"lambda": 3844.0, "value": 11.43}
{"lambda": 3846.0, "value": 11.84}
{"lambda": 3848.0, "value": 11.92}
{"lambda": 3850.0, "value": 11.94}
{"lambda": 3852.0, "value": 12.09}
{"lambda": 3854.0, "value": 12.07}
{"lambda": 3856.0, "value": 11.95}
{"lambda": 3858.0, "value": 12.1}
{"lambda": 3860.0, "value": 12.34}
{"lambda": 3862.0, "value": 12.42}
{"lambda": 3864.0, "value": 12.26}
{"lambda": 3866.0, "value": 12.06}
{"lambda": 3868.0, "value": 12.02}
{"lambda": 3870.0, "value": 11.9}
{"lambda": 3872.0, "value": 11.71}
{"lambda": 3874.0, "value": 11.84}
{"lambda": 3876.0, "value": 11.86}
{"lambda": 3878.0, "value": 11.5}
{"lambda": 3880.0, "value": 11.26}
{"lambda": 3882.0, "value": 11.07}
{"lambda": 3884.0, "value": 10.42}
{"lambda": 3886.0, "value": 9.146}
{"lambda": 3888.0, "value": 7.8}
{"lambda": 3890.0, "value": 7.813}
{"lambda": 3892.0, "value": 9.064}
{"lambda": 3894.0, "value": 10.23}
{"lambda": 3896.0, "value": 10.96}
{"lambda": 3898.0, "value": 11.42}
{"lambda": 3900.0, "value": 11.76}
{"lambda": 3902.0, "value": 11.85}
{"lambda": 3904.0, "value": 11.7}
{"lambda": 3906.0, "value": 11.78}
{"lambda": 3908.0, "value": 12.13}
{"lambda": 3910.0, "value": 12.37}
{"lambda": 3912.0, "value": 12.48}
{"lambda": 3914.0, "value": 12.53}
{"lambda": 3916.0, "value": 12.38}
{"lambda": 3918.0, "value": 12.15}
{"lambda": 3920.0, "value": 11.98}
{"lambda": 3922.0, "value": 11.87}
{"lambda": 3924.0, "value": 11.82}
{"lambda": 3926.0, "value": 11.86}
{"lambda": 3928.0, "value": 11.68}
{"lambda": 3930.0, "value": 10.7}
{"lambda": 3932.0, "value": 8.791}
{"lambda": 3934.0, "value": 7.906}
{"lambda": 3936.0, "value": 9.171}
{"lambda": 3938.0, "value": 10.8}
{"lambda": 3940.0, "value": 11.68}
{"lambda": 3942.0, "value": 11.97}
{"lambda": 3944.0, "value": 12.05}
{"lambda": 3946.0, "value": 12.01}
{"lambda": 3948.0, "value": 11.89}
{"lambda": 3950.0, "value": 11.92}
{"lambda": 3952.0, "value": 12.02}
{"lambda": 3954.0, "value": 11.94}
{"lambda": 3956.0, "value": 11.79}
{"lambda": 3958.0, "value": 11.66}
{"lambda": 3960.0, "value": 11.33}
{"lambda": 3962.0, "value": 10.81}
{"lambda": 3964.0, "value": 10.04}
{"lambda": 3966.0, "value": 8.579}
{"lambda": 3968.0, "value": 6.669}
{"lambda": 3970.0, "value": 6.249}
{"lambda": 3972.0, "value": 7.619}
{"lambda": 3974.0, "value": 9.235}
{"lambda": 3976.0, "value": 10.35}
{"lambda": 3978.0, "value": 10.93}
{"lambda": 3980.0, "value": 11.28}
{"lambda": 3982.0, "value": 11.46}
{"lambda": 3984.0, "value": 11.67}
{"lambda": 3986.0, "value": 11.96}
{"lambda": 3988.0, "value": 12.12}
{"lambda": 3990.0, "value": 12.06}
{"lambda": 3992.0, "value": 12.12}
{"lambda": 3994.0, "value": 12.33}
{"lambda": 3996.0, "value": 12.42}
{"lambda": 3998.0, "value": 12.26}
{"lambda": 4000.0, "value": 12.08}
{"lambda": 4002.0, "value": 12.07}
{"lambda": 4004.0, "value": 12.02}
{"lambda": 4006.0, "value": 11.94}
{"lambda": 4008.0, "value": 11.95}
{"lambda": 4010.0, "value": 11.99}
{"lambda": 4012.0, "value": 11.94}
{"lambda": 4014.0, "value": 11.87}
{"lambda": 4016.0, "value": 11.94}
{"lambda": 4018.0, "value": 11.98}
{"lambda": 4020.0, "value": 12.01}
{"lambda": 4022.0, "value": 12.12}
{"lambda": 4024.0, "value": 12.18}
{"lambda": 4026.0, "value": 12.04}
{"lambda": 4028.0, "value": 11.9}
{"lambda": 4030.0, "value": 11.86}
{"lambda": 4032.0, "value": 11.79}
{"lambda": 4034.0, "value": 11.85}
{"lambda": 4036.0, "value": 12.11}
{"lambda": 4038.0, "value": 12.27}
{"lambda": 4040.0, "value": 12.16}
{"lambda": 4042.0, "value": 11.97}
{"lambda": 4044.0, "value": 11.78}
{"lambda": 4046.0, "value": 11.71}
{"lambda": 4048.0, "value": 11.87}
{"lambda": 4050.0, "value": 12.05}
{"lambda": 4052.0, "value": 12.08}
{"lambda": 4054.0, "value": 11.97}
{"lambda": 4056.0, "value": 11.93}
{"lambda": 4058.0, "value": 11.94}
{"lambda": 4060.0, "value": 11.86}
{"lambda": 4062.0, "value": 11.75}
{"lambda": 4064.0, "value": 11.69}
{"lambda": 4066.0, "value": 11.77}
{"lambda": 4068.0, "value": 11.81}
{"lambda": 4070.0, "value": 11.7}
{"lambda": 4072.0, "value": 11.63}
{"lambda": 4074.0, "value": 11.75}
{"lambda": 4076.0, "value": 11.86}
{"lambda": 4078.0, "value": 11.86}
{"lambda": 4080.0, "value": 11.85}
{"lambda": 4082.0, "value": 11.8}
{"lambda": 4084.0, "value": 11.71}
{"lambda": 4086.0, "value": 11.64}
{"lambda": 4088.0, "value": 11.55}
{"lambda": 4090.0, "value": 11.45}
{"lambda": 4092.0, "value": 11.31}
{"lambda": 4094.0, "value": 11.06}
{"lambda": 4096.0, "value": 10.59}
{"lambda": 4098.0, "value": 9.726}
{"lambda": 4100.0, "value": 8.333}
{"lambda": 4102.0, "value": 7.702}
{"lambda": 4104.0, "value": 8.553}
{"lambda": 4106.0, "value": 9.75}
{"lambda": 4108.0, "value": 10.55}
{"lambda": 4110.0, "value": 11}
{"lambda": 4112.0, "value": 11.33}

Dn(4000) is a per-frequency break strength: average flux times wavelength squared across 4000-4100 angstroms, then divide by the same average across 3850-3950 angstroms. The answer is 1.12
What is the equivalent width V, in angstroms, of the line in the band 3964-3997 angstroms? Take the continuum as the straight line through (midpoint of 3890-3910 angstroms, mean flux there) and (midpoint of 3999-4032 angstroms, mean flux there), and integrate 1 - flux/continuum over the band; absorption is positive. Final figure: 3.7 angstroms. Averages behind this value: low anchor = 11.1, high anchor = 12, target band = 10.4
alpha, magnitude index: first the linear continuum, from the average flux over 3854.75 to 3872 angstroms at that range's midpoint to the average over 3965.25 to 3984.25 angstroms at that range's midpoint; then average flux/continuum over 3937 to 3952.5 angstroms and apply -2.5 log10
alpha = -0.17 mag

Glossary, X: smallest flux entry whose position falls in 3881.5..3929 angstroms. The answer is 7.8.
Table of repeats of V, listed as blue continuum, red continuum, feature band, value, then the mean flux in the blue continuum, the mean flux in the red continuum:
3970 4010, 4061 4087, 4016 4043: -1.1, 11.3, 11.8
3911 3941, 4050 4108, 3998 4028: -2.2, 11.2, 11.2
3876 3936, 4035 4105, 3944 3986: 2.2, 11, 11.4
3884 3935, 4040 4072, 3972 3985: 0.9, 11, 11.9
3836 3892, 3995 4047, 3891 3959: 0.0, 11.1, 12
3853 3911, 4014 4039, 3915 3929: -0.6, 11.3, 12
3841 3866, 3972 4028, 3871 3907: 3.5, 11.9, 11.7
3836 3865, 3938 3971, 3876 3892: 1.8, 11.4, 10.8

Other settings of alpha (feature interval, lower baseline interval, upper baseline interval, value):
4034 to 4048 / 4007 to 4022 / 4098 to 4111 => -0.074 mag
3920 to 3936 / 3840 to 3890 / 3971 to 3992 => 0.048 mag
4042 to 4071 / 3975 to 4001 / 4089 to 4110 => -0.116 mag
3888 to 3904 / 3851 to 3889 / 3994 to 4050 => 0.119 mag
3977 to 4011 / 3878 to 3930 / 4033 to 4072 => -0.028 mag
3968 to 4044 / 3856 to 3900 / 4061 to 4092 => -0.003 mag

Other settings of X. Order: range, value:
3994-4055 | 11.71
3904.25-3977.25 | 6.249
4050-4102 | 7.702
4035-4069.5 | 11.69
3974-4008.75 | 9.235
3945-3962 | 10.81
